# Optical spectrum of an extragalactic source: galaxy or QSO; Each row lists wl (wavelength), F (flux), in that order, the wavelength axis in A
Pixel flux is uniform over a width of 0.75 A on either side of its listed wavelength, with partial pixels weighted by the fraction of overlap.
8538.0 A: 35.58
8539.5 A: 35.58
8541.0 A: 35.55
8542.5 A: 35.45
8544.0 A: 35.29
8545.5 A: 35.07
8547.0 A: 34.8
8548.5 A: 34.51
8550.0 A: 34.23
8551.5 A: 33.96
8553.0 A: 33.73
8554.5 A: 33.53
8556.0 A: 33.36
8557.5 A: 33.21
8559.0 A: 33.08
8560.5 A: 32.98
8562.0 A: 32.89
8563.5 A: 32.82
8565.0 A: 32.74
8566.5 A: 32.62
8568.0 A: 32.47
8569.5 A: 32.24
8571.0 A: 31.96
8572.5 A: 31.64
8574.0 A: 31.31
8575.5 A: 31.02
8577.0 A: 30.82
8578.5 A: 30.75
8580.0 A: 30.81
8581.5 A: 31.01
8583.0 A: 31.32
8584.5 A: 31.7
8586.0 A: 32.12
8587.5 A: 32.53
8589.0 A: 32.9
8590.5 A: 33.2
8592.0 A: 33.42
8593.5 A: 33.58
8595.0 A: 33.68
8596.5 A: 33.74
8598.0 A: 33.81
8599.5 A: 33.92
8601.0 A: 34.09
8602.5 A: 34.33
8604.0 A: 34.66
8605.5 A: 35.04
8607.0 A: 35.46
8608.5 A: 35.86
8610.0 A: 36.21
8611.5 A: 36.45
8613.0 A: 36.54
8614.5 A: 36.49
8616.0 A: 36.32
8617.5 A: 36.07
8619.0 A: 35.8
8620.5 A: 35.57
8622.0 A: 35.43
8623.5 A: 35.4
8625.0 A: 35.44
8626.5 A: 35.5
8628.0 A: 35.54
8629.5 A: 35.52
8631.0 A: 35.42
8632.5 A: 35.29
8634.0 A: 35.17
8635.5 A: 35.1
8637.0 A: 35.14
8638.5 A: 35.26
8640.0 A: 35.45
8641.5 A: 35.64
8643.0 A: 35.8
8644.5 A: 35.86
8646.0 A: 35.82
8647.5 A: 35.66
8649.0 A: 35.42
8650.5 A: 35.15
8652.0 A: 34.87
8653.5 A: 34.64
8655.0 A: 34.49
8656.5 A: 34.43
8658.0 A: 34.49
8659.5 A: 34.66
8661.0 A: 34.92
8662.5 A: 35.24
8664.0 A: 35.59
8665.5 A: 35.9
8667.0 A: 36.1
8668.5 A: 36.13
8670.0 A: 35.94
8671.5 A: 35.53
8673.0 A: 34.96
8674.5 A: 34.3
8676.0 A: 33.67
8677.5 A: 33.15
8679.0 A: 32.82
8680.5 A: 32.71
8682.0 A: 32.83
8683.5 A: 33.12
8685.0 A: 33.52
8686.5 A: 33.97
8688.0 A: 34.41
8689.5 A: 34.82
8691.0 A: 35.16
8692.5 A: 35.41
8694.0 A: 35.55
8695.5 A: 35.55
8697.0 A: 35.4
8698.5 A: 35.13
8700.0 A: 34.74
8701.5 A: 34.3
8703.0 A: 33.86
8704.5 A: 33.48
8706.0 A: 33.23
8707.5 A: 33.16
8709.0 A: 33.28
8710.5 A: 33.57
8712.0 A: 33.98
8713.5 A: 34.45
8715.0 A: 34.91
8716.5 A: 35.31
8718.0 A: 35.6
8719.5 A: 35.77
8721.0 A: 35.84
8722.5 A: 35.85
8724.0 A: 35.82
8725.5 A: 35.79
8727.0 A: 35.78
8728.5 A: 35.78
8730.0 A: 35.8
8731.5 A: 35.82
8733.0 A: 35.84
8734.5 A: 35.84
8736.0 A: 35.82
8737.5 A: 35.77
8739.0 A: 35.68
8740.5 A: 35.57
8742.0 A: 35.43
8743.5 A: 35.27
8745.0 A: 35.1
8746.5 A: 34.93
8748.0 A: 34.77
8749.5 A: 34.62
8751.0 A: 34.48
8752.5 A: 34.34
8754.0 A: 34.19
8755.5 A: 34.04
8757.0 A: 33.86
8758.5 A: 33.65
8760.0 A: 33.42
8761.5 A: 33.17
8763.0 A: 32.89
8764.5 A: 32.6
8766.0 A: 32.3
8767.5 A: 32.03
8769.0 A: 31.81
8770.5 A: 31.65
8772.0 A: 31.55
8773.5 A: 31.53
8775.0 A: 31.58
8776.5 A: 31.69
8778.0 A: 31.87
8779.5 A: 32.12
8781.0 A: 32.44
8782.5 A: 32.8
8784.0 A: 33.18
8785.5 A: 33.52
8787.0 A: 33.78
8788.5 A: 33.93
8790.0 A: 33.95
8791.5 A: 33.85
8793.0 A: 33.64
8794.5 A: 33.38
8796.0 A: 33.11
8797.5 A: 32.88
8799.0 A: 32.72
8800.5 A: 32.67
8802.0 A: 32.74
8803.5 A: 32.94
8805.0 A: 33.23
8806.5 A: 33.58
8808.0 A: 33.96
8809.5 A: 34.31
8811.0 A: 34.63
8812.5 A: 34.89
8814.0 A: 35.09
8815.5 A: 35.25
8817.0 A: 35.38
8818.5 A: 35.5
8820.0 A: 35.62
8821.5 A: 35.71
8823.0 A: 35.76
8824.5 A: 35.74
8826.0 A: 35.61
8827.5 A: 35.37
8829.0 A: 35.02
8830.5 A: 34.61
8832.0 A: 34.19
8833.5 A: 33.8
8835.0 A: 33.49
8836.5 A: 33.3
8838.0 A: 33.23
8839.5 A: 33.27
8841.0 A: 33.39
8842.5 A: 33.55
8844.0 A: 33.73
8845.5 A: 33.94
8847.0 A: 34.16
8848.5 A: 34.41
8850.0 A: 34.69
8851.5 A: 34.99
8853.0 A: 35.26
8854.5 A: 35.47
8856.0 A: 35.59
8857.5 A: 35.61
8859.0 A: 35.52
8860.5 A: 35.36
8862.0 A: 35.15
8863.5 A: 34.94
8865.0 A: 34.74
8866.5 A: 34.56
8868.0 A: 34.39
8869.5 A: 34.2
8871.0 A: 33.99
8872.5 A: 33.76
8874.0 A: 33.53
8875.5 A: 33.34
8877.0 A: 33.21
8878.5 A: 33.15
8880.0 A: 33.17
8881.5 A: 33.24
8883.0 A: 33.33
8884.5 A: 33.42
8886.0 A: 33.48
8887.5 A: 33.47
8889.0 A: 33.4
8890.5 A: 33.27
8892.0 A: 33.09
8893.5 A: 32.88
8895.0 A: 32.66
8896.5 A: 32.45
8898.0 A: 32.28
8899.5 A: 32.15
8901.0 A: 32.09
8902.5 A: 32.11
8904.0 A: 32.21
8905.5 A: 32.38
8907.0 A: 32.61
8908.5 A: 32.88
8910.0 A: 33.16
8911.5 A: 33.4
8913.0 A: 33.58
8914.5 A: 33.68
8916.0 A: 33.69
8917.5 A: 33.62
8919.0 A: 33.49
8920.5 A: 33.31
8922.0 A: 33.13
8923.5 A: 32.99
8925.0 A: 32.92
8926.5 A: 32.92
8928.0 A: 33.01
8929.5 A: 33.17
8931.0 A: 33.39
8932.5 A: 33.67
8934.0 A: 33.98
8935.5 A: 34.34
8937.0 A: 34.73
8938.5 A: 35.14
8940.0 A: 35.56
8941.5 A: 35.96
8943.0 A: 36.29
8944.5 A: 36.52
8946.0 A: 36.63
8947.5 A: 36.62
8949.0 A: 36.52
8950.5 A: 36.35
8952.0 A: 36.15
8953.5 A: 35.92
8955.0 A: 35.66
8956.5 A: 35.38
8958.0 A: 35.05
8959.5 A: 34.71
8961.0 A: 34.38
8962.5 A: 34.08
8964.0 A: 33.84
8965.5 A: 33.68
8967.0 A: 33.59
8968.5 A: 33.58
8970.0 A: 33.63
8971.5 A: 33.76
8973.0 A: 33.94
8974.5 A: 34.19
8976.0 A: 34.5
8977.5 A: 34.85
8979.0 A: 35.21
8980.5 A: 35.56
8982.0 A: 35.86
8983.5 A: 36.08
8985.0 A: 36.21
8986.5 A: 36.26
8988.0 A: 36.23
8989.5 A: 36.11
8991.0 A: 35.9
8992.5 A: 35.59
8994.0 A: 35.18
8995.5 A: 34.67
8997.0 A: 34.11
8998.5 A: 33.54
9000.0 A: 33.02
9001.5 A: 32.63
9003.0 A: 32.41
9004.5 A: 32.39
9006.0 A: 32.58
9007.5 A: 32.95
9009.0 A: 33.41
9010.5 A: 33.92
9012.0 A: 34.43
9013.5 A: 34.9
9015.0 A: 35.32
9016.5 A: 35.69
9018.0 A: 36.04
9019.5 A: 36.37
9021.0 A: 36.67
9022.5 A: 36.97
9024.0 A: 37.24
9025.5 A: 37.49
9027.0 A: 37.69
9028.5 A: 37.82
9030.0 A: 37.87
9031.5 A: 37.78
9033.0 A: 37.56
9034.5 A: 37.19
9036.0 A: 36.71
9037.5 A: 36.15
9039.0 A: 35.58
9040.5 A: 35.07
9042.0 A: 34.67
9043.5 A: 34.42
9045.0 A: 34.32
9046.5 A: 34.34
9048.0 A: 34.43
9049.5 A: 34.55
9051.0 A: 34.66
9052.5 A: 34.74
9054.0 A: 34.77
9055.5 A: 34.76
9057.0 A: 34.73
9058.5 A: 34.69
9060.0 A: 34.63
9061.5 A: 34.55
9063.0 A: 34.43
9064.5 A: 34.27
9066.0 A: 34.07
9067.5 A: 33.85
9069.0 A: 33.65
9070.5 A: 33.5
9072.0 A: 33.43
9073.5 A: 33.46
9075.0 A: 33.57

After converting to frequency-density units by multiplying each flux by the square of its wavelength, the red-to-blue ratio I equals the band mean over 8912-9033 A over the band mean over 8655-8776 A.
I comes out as 1.07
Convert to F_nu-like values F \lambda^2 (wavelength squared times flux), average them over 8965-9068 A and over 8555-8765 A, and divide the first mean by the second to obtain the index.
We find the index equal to 1.10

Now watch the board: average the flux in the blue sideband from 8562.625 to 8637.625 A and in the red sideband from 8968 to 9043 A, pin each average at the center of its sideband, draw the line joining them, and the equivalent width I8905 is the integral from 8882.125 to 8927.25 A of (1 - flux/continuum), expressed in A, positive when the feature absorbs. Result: 2.5 A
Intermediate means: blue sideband 33.9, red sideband 35.3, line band 33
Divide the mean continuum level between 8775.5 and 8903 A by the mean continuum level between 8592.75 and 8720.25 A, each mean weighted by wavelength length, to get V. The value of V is 1.0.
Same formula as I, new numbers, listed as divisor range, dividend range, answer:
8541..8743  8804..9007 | 1.05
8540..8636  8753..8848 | 1.04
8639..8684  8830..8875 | 1.03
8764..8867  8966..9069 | 1.08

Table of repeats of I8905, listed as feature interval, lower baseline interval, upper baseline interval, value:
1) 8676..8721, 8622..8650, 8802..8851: 1.1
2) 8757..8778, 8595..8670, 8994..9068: 1.7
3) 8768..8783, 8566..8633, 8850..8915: 0.8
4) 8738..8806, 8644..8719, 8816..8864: 2.6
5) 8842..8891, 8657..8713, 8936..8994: 1.1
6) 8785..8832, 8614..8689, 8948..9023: 0.9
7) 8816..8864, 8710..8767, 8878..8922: -1.5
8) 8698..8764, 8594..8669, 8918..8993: 0.7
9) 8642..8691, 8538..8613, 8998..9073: -1.4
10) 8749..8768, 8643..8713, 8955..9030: 0.6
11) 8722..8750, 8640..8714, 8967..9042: -0.6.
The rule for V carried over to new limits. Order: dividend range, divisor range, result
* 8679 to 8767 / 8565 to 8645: 1.01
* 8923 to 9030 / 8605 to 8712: 1.00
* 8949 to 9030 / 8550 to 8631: 1.04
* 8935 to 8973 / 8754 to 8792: 1.07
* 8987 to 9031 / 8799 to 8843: 1.02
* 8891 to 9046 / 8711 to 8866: 1.01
